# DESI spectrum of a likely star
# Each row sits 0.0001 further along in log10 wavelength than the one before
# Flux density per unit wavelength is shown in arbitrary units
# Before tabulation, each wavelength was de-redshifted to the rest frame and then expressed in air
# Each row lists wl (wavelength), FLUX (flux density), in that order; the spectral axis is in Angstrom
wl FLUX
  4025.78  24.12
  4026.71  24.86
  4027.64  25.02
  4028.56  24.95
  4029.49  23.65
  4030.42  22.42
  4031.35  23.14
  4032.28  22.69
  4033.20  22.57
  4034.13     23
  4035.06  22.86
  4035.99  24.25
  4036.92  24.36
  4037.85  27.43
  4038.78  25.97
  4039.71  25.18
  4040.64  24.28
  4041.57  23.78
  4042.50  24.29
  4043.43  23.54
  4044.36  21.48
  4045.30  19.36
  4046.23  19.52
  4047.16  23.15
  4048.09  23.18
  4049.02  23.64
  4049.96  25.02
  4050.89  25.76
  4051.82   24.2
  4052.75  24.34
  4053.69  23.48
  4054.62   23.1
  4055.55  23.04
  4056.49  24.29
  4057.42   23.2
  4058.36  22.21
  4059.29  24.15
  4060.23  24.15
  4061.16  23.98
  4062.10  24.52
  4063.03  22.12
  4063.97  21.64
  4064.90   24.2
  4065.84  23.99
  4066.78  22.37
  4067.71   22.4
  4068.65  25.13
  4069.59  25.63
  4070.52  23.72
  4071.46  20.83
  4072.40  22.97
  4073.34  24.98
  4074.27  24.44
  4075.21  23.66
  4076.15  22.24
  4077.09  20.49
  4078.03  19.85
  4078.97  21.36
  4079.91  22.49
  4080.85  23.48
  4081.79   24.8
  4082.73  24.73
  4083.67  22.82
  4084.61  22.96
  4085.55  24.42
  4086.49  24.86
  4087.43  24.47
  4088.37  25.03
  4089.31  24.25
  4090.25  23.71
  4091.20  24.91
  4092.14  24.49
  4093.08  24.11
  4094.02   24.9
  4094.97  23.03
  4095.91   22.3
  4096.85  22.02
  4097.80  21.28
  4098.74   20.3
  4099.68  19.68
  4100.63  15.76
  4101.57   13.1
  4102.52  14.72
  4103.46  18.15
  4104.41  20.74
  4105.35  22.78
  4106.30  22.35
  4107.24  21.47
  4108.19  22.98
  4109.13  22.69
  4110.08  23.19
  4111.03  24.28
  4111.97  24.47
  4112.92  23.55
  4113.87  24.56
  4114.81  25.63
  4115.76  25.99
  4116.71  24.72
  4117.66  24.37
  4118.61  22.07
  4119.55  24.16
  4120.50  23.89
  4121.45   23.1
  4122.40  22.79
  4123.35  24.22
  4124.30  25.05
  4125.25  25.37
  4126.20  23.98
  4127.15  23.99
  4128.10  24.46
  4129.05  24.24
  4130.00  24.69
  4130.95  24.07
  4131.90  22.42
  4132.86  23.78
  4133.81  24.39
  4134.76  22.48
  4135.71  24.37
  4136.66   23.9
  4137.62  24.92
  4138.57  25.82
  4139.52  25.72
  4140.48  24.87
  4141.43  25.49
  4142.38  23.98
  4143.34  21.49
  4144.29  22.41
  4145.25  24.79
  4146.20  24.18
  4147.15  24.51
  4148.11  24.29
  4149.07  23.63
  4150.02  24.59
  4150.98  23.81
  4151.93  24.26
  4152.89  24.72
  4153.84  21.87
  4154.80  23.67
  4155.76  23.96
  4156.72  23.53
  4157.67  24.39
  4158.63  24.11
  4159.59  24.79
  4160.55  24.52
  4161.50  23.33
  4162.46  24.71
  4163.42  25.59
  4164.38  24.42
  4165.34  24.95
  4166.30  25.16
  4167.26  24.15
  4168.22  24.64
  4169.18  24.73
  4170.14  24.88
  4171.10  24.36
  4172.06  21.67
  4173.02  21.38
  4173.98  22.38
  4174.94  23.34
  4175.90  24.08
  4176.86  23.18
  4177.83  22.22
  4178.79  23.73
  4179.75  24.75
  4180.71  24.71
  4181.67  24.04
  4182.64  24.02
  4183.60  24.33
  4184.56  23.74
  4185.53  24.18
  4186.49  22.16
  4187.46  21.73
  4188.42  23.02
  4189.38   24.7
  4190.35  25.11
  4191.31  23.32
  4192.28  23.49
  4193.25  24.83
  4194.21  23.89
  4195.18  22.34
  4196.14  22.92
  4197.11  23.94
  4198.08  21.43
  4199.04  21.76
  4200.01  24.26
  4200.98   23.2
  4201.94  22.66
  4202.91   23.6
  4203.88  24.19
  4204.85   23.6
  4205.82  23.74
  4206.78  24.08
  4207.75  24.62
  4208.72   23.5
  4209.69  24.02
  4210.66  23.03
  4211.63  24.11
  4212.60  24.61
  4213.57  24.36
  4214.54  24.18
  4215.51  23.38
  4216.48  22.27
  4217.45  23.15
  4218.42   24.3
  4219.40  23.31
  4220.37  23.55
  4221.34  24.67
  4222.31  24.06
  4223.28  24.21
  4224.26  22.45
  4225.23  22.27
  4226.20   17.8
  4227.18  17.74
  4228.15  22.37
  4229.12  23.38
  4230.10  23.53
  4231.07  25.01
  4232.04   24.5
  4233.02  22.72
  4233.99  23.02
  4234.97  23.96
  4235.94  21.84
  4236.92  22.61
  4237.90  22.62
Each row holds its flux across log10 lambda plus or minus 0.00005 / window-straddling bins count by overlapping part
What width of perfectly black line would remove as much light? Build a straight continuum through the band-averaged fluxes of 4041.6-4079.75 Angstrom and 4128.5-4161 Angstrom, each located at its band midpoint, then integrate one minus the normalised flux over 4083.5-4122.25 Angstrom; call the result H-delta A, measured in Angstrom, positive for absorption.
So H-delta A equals 1.6 Angstrom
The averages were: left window 23.1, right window 24.1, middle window 22.6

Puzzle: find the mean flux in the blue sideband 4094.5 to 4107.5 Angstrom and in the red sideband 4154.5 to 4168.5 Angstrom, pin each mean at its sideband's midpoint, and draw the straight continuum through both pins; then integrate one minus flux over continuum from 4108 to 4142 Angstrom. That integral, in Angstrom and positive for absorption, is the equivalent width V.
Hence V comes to -4.1 Angstrom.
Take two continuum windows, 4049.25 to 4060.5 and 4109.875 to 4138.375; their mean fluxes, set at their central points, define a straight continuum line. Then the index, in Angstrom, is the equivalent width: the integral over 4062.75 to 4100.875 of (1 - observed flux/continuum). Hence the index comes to 1.5 Angstrom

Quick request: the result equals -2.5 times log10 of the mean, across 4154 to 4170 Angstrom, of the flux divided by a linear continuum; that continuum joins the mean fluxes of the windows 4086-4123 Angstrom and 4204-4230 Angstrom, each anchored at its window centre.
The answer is -0.067 mag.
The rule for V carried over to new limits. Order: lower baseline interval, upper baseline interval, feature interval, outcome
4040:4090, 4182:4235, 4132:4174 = -1.3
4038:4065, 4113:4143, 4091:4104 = 1.9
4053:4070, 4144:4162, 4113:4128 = -0.3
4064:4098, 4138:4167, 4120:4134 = 0.0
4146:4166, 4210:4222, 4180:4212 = 0.4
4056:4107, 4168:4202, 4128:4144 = -0.8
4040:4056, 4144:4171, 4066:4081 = 0.4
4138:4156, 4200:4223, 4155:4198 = 0.2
